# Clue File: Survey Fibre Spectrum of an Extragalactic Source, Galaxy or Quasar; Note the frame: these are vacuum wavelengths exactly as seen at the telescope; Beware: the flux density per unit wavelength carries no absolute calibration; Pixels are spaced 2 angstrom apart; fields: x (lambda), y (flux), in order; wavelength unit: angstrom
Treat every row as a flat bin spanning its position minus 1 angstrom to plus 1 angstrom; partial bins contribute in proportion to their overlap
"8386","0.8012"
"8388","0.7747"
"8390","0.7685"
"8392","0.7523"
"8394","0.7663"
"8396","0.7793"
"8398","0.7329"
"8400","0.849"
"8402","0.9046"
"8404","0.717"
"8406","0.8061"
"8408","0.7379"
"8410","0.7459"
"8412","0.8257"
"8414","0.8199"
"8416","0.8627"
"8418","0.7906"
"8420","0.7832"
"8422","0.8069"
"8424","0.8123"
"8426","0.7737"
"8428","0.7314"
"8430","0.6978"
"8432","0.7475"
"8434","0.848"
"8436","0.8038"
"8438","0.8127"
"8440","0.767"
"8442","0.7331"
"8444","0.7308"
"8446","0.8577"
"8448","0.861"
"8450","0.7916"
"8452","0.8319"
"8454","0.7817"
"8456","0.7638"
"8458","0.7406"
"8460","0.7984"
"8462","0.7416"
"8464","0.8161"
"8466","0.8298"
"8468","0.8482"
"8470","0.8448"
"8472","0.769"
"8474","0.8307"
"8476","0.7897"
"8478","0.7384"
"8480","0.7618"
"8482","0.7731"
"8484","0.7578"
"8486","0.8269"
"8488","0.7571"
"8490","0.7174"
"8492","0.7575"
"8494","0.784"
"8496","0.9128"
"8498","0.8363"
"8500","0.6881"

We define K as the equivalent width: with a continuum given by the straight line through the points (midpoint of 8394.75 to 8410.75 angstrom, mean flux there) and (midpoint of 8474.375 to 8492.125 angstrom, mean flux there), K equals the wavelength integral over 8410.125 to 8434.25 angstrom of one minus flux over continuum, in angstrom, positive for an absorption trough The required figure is -0.2 angstrom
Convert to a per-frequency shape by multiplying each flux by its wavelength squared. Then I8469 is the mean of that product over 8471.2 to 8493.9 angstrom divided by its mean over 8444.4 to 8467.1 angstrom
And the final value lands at 0.97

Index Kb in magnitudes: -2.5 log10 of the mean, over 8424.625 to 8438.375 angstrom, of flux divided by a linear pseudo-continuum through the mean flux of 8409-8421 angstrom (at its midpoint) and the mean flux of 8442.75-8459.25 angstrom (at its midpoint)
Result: 0.04 mag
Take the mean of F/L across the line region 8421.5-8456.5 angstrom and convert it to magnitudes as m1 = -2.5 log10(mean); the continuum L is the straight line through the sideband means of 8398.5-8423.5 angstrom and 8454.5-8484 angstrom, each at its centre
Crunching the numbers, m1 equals 0.013 mag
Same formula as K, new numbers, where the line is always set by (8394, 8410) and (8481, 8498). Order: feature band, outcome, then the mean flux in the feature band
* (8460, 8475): -0.4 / 0.811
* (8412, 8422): -0.4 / 0.815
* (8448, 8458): -0.1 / 0.794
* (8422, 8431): 0.3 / 0.76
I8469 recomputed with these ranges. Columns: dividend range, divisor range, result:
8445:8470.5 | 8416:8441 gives 1.04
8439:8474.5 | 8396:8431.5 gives 1.02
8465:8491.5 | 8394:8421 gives 1.01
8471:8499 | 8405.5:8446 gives 1.02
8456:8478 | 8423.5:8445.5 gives 1.04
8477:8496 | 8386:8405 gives 1.01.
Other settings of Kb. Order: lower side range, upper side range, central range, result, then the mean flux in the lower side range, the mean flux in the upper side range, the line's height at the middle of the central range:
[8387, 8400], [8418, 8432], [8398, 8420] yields -0.05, 0.769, 0.768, 0.768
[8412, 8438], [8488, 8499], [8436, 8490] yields 0.01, 0.792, 0.798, 0.795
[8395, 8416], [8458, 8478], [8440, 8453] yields 0.00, 0.795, 0.801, 0.799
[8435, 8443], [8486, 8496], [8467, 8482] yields -0.02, 0.779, 0.777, 0.778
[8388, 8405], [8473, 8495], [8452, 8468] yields -0.02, 0.783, 0.772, 0.775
